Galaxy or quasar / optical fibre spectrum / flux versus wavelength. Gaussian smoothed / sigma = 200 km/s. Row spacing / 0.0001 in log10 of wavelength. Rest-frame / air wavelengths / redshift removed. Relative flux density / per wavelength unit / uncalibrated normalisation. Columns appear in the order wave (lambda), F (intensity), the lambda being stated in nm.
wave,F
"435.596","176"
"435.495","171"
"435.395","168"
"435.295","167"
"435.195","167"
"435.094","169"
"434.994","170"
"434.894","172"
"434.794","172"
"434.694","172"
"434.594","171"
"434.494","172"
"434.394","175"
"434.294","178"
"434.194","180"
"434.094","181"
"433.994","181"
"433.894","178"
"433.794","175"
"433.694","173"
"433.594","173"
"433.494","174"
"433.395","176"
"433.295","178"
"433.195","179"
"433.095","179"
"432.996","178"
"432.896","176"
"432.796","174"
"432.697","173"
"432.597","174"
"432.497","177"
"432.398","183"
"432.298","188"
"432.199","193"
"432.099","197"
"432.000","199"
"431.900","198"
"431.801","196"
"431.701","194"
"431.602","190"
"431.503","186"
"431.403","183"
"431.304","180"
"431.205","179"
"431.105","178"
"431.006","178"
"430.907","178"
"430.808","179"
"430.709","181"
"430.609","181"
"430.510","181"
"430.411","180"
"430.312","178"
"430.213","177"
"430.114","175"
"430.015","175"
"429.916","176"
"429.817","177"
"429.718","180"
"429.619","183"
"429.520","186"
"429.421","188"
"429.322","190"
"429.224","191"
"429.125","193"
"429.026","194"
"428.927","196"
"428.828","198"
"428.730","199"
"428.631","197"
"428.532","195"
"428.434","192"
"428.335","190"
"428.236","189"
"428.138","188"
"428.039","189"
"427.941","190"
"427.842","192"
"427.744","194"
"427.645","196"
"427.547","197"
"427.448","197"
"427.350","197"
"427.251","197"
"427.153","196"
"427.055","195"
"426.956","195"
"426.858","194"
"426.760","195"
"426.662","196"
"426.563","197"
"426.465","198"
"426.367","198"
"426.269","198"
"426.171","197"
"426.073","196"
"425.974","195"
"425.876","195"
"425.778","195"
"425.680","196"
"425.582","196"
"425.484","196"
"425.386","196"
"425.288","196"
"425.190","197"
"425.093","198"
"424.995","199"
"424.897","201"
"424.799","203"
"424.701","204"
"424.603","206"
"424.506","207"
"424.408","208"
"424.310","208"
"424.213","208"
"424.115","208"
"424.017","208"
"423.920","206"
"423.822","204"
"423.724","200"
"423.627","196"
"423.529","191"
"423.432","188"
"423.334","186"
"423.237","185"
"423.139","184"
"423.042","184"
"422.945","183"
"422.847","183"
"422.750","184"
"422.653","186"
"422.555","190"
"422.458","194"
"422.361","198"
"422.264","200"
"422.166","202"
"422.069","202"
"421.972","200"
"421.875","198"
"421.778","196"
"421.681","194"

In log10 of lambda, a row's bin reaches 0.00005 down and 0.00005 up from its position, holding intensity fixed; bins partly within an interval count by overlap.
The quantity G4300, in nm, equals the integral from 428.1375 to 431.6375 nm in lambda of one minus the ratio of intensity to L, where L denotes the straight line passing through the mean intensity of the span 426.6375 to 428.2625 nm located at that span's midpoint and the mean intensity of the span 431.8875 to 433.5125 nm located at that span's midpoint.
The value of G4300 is 0.07 nm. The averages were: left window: 194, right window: 182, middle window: 185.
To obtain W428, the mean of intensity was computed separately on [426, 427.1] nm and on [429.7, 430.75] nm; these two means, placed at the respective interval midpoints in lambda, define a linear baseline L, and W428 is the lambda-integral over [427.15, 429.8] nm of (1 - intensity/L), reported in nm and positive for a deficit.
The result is -0.08 nm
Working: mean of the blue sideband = 196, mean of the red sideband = 178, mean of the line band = 192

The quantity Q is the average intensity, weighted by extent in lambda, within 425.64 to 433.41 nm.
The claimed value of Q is 188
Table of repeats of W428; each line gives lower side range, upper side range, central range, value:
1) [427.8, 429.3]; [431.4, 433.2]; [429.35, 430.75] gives 0.07 nm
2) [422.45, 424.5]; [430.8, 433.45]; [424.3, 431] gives -0.11 nm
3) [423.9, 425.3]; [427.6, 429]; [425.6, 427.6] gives 0.02 nm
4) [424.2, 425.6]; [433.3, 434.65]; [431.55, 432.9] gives -0.04 nm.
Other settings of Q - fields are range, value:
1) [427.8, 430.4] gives 187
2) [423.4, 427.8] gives 199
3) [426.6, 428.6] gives 194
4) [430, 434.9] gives 180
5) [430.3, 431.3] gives 179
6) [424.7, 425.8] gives 198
